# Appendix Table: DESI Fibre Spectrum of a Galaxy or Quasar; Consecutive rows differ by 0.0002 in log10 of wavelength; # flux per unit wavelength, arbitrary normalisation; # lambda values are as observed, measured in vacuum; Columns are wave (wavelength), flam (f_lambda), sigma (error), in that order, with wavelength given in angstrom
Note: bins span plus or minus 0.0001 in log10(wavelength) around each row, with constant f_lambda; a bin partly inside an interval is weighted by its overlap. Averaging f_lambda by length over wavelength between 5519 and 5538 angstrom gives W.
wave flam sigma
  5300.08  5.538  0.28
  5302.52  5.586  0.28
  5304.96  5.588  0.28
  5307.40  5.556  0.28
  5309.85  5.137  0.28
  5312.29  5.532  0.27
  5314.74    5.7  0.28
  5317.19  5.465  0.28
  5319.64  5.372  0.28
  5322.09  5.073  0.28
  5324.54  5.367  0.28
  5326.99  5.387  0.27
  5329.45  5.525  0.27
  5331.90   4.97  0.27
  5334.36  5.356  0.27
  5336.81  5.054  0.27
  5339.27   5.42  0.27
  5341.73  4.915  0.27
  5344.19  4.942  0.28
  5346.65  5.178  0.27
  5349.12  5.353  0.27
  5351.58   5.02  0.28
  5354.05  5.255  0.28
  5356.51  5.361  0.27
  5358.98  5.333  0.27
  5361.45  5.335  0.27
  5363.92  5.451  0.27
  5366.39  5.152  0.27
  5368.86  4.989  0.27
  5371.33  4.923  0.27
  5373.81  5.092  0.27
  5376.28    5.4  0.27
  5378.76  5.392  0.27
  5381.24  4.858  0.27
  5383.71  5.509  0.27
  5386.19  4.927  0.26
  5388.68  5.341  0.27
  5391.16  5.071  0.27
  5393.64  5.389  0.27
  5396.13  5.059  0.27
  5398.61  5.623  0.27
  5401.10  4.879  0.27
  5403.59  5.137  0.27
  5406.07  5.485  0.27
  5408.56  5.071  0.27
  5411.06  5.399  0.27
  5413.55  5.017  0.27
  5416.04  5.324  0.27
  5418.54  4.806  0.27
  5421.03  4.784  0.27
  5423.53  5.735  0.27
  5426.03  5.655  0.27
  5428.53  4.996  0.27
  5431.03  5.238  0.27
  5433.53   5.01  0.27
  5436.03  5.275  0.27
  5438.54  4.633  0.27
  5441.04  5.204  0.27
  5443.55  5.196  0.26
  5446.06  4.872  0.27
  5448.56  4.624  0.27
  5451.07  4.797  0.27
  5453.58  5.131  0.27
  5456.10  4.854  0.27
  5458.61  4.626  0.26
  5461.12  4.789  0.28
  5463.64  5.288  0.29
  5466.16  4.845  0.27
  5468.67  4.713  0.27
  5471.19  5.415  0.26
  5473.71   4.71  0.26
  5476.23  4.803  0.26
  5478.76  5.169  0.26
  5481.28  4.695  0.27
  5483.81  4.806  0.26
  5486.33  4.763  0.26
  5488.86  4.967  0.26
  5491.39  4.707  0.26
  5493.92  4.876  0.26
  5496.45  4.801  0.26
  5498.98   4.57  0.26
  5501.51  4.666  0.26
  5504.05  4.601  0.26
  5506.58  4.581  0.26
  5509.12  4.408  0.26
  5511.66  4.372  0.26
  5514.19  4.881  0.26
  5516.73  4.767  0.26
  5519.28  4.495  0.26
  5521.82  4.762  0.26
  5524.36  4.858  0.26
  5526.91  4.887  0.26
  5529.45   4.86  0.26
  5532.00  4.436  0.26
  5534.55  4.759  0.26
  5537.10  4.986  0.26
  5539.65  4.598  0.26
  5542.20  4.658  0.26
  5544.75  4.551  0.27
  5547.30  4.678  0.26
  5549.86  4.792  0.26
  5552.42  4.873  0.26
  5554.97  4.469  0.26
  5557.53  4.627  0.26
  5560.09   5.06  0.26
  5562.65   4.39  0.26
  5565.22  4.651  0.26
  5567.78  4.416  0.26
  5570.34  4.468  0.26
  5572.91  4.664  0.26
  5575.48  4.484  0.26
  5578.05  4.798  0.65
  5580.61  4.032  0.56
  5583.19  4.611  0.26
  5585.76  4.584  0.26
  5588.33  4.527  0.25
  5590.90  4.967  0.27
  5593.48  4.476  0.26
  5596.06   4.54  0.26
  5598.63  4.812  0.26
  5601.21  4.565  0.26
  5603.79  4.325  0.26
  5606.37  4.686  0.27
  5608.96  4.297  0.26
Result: 4.76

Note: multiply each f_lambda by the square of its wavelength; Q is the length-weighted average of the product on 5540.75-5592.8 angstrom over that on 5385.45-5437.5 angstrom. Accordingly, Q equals 0.9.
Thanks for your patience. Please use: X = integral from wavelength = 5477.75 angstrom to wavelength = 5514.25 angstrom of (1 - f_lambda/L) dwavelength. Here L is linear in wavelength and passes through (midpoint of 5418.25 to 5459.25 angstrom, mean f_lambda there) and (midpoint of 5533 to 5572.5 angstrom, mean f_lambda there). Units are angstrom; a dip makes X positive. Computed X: 1.0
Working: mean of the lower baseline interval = 5.04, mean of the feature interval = 4.72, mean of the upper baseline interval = 4.66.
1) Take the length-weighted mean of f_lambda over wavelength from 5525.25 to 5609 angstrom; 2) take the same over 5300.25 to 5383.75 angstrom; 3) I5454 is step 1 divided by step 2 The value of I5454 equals 0.88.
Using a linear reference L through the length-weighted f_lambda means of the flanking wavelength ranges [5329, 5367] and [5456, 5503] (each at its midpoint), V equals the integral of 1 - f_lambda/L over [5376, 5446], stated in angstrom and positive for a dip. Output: -2.0 angstrom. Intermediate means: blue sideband 5.22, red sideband 4.84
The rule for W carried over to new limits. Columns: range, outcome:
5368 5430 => 5.2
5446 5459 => 4.83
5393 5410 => 5.23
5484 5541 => 4.71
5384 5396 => 5.19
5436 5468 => 4.92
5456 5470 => 4.86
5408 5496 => 4.99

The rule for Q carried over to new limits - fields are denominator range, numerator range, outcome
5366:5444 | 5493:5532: 0.94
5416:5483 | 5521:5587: 0.97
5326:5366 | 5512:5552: 0.97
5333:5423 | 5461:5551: 0.96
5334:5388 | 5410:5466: 1.00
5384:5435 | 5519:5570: 0.95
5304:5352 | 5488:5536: 0.95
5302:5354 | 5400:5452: 1.00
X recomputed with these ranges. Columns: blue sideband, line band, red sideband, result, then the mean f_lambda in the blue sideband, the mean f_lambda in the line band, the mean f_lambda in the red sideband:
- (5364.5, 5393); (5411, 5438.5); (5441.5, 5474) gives -0.8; 5.16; 5.17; 4.93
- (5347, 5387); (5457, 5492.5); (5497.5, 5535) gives -0.5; 5.21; 4.88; 4.66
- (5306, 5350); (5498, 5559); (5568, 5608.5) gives 0.7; 5.29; 4.67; 4.56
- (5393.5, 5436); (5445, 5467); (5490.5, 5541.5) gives 0.6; 5.21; 4.87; 4.69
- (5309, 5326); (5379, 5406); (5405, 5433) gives 0.3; 5.38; 5.2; 5.22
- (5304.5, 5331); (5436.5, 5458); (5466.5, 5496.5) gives 0.3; 5.42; 4.92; 4.87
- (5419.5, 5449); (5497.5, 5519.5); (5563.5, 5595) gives 1.0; 5.11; 4.6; 4.55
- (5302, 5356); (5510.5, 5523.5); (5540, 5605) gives 0.3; 5.3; 4.67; 4.6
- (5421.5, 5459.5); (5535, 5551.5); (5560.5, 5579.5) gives -0.2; 5.05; 4.72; 4.57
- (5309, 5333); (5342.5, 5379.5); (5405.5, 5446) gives 0.5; 5.36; 5.21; 5.16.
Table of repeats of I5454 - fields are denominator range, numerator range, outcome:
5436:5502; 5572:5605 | 0.94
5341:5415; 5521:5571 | 0.90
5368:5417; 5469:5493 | 0.94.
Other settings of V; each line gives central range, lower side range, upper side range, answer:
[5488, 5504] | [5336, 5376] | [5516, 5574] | 0.2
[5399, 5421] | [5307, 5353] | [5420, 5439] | 0.3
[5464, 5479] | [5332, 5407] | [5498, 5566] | -0.2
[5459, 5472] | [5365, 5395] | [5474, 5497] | -0.2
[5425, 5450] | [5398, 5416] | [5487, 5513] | -0.1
